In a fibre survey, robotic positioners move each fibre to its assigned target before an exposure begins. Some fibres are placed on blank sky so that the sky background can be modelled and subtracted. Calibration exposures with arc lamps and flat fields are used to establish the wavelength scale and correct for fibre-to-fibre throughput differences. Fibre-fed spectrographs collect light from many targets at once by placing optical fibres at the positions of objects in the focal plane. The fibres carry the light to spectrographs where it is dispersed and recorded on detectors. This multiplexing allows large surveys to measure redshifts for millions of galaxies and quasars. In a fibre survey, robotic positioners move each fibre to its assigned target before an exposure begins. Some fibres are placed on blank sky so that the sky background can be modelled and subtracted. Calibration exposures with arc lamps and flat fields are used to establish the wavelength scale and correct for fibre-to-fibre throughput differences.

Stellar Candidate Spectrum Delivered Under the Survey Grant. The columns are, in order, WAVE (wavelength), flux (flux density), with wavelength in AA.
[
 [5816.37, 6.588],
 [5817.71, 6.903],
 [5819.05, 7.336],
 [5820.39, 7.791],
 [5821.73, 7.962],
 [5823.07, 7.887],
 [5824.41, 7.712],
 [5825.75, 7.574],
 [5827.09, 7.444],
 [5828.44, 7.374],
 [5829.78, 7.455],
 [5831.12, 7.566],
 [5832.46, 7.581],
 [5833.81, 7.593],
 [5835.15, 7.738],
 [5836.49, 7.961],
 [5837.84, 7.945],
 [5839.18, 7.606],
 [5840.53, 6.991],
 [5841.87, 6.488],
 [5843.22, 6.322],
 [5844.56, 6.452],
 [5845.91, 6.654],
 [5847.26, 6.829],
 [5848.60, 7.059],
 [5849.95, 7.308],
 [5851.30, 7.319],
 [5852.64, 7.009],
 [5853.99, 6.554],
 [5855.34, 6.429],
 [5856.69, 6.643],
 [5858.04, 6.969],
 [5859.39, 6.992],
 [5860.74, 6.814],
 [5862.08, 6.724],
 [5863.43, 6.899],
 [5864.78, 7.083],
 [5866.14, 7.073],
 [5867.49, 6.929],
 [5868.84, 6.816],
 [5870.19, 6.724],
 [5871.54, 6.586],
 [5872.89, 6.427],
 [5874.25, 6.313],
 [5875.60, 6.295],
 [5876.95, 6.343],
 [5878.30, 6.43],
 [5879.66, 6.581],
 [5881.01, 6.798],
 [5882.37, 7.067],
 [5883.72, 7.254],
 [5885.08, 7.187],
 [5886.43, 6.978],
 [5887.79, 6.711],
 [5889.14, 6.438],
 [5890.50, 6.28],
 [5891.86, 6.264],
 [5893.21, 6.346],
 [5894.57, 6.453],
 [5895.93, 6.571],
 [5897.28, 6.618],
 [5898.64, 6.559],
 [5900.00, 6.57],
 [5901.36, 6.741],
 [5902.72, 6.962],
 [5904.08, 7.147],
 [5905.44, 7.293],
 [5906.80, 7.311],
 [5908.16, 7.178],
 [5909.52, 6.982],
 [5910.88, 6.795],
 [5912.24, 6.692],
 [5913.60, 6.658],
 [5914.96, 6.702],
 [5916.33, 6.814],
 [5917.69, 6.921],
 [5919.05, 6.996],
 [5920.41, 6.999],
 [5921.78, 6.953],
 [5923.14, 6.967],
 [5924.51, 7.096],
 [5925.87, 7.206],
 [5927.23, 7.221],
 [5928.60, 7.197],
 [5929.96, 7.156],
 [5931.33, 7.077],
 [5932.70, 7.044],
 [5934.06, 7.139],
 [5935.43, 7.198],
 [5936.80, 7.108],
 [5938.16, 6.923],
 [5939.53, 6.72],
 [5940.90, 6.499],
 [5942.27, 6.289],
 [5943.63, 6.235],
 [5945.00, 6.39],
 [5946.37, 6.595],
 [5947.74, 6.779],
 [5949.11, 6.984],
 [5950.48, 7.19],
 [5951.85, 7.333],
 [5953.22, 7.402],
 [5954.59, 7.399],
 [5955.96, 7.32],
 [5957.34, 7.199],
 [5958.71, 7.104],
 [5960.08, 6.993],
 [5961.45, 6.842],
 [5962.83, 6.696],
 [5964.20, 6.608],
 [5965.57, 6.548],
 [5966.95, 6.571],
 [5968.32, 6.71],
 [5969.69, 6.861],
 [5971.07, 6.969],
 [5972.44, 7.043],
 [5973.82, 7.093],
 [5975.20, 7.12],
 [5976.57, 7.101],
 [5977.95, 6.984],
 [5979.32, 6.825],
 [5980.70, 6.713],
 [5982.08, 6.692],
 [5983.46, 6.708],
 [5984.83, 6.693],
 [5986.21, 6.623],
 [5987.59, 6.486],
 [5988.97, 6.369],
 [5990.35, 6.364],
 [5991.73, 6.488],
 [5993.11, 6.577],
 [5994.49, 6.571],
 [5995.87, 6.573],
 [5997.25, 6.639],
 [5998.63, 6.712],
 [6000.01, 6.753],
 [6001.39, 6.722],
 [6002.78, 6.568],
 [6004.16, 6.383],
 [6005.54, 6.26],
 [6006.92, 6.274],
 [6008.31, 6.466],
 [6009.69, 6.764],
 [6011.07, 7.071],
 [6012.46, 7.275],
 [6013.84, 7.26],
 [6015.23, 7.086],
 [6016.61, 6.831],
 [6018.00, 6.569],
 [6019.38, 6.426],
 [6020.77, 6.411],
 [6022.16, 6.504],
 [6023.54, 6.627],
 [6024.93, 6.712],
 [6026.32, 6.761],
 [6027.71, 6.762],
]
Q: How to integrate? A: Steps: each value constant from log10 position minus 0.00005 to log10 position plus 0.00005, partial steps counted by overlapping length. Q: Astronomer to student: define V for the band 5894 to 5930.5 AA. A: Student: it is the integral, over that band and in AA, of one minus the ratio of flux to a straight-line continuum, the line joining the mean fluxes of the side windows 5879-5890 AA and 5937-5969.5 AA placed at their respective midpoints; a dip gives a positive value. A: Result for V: -0.3 AA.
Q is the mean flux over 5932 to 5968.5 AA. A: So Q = 6.88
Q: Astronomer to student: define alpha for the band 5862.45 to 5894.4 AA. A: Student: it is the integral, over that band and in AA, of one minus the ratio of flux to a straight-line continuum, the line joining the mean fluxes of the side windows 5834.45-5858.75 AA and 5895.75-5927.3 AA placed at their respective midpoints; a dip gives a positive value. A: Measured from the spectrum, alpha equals 1.29 AA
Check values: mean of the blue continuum 7.02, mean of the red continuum 6.92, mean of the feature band 6.68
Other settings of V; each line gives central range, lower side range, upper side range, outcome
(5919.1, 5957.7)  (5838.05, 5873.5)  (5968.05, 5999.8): -1.18 AA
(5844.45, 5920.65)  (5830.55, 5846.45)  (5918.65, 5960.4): 3.74 AA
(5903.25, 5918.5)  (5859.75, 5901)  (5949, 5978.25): -0.36 AA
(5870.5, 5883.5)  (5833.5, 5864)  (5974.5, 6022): 0.71 AA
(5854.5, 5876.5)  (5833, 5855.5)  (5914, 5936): 1.09 AA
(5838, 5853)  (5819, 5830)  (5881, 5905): 0.84 AA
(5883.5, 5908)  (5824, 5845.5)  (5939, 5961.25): 1.21 AA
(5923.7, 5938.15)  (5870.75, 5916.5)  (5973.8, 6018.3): -0.90 AA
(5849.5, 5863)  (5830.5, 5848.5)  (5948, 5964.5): 0.60 AA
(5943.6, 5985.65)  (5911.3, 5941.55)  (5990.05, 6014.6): -0.57 AA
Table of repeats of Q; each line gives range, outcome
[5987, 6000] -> 6.54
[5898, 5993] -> 6.88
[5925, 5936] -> 7.16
